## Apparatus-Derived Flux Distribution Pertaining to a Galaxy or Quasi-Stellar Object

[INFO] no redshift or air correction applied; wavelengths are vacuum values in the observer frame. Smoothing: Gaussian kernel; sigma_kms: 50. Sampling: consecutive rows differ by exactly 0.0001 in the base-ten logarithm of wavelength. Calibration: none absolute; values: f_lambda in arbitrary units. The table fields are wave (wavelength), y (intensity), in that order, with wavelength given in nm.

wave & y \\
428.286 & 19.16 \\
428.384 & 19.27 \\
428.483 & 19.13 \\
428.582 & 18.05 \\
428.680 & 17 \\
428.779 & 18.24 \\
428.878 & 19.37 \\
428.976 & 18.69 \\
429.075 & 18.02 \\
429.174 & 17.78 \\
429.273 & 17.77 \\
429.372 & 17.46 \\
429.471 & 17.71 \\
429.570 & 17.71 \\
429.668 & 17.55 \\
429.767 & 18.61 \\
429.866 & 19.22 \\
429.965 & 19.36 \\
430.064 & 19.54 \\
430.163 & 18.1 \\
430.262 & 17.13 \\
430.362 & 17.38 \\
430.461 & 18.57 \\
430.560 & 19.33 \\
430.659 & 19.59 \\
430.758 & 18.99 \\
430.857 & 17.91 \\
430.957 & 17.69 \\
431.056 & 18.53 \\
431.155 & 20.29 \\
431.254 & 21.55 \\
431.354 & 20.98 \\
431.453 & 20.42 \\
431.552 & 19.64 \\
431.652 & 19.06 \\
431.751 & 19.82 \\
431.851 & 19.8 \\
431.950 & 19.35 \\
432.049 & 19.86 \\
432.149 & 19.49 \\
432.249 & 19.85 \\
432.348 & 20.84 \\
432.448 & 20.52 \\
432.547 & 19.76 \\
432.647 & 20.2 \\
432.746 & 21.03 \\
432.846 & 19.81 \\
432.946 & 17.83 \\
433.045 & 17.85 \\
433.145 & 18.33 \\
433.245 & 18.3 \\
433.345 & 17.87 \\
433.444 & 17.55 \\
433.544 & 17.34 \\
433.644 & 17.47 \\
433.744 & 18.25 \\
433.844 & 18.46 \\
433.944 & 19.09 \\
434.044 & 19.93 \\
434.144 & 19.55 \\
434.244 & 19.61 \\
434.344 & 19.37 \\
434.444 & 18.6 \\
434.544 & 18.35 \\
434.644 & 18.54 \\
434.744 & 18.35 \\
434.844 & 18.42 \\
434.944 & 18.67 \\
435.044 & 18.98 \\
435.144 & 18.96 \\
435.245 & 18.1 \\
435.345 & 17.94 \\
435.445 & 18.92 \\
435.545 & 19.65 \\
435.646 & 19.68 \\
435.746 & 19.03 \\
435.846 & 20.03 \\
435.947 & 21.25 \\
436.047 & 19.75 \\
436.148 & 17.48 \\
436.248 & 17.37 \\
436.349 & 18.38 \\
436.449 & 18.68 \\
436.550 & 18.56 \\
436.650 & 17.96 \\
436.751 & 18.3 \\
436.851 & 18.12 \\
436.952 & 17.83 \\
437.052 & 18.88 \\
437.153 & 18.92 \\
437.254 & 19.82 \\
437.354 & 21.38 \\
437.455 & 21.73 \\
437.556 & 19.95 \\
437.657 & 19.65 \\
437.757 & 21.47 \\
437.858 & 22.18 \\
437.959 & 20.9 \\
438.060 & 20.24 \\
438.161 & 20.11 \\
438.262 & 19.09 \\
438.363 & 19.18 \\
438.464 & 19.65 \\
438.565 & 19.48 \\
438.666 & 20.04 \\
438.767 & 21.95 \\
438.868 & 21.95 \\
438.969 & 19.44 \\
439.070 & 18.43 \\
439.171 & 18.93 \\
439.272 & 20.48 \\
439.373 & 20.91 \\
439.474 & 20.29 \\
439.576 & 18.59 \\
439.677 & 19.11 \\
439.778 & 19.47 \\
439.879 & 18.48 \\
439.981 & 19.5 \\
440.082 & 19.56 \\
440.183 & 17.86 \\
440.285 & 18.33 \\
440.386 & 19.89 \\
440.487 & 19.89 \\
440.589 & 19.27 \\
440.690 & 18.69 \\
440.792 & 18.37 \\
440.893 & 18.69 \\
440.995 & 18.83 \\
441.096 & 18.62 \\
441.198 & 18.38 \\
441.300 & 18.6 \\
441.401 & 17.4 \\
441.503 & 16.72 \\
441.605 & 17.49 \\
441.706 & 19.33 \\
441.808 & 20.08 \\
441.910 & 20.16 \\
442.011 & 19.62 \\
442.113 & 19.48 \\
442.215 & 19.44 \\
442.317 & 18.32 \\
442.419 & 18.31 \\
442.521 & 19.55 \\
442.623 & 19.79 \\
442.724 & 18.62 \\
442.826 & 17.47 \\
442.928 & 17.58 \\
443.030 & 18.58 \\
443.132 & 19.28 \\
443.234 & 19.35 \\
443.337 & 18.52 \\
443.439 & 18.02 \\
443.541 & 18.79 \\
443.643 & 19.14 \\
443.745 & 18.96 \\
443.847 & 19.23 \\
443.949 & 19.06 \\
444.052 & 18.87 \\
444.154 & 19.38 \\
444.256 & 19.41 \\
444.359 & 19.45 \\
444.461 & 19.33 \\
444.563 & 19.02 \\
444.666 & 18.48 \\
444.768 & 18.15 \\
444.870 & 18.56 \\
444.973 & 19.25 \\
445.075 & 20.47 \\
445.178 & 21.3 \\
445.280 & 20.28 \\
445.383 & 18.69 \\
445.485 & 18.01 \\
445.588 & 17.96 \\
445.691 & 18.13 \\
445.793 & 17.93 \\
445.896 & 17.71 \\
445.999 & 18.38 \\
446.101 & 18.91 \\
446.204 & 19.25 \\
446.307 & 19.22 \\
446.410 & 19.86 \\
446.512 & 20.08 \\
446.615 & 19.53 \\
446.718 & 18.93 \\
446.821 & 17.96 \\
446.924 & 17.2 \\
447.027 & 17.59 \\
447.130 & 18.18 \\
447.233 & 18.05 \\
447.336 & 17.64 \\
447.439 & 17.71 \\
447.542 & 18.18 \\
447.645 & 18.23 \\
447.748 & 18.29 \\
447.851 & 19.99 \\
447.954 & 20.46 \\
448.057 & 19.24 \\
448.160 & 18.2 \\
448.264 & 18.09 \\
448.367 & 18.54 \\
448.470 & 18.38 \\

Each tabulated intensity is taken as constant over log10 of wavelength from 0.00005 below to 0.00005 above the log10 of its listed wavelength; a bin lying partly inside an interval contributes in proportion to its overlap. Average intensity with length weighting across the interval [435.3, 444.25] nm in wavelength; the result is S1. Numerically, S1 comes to 19.2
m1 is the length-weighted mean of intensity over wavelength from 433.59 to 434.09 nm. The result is 18.6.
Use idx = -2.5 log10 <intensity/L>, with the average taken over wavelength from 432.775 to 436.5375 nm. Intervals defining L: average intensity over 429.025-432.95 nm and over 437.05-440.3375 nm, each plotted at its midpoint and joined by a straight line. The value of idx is 0.04 mag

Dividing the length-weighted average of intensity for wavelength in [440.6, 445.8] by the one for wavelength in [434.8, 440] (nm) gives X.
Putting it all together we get 0.97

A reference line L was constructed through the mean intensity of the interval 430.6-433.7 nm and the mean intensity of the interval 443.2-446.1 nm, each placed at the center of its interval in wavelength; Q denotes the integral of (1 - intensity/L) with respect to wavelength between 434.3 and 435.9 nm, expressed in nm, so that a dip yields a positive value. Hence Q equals 0.03 nm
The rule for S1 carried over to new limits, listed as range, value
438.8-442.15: 19.1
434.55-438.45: 19.3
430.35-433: 19.6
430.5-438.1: 19.2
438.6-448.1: 19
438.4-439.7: 20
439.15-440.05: 19.6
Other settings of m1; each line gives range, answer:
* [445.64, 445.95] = 17.9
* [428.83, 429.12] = 18.7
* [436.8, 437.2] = 18.5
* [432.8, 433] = 18.8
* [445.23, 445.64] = 18.7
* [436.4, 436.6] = 18.6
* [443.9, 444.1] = 18.9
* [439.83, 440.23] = 18.9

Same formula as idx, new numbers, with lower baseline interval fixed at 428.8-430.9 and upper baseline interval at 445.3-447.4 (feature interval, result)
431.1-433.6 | -0.063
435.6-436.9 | -0.024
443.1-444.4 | -0.032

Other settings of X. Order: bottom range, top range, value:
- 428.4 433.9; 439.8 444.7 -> 1.00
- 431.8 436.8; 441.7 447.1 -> 1.00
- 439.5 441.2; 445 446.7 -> 1.01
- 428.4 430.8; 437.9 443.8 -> 1.04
